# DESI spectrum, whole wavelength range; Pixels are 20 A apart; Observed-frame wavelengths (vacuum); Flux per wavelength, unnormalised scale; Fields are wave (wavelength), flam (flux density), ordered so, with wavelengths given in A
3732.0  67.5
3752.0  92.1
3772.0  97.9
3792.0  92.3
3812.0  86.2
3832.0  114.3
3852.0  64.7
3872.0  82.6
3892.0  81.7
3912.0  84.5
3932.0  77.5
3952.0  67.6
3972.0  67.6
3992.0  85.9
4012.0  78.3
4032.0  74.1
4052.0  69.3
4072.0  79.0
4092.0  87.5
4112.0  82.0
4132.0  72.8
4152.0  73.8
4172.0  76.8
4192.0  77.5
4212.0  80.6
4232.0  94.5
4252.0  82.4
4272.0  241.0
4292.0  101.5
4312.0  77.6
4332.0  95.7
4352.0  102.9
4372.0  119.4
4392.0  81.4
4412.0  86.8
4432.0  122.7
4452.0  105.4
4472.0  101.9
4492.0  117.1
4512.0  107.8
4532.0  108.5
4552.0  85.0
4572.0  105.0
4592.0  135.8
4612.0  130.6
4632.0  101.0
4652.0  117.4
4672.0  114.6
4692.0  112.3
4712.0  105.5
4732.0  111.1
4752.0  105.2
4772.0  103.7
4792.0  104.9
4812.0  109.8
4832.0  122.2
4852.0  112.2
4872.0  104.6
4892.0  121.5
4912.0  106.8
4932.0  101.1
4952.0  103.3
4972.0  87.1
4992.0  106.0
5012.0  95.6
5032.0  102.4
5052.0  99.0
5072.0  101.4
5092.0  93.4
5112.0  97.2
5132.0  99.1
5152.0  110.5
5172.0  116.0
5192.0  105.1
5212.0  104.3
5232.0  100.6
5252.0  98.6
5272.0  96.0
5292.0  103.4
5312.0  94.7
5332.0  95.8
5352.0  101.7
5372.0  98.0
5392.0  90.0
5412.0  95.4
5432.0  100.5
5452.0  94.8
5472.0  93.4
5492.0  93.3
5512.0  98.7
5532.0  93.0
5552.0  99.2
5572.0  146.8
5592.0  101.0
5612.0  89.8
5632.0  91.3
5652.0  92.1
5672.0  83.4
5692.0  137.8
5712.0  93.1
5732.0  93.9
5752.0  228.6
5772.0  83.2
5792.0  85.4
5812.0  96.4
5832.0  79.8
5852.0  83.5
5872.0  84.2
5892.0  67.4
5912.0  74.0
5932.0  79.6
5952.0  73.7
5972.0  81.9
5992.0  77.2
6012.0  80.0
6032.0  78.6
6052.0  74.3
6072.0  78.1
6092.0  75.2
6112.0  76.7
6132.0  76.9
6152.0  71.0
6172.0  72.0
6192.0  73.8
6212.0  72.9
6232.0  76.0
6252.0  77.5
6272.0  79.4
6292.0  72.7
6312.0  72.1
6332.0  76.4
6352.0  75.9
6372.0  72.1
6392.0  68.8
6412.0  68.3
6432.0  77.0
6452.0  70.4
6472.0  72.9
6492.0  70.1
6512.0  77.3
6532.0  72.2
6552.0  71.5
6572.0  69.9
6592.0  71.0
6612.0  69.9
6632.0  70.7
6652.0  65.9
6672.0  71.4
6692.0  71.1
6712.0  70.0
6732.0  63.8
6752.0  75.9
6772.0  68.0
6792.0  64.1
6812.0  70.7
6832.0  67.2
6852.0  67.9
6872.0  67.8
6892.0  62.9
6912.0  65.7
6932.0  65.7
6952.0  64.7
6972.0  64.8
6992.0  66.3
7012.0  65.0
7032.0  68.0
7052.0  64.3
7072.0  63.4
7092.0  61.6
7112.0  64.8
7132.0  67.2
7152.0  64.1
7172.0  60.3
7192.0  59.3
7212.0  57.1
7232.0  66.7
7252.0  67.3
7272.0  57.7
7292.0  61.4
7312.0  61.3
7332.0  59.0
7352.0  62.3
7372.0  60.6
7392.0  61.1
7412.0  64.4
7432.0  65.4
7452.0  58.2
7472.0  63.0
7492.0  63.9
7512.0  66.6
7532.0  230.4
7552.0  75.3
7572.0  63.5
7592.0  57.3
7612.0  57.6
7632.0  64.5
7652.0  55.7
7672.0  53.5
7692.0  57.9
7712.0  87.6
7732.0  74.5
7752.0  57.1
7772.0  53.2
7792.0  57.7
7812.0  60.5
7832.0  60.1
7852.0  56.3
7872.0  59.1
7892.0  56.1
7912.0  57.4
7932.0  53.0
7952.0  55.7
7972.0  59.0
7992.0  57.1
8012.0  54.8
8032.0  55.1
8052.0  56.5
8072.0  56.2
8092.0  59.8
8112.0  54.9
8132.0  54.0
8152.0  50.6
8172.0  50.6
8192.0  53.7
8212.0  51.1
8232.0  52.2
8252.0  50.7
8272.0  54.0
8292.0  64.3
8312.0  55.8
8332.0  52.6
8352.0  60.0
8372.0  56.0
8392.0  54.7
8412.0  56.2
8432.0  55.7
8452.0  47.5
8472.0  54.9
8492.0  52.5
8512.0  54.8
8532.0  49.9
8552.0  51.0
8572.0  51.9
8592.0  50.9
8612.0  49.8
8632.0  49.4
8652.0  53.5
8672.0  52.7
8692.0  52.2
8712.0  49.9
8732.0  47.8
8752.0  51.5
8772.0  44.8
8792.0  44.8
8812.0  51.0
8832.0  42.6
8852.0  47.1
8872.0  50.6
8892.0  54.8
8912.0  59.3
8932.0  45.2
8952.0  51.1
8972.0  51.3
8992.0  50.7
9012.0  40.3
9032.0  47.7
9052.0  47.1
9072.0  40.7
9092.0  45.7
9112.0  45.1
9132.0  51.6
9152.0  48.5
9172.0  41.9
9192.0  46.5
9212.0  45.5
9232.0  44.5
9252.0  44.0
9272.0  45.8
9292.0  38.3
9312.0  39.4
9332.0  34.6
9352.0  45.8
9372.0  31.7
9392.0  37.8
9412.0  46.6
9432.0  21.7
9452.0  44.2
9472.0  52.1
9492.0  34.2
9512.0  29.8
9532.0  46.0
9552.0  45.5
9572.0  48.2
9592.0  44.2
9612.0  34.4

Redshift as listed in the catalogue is 0.148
